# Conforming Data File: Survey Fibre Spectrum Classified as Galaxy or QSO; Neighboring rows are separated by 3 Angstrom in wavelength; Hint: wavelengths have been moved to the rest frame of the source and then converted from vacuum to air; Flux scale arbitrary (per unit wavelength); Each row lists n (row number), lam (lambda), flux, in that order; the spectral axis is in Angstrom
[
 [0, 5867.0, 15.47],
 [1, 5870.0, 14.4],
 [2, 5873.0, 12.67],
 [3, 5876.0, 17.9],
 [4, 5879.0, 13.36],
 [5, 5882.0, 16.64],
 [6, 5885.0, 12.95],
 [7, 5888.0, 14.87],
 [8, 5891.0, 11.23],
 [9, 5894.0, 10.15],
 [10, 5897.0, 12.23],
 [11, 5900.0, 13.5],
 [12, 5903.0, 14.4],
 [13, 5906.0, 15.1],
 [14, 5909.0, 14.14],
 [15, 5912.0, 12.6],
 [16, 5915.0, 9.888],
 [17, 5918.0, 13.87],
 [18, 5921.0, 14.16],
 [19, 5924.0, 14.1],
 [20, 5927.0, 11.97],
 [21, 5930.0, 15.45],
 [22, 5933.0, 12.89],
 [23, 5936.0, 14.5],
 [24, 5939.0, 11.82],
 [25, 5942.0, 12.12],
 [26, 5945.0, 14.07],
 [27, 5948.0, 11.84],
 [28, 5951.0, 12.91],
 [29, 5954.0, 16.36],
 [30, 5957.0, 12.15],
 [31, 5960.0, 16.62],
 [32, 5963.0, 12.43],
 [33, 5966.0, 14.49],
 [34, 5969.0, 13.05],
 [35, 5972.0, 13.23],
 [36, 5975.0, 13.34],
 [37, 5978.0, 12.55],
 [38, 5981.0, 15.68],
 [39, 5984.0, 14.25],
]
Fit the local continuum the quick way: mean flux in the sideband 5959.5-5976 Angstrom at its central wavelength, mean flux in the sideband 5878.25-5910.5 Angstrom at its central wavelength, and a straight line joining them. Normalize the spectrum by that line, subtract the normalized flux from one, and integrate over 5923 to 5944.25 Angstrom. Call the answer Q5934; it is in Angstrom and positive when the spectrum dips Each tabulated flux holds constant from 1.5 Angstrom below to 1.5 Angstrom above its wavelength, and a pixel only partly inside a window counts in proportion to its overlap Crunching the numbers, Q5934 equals 0.53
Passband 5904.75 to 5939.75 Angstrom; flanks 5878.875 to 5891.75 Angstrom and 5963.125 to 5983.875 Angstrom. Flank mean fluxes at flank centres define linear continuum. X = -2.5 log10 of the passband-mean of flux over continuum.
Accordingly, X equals 0.04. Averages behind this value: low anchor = 14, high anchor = 13.7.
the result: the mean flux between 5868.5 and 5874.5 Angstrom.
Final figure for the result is 13.5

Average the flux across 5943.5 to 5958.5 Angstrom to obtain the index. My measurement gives 13.5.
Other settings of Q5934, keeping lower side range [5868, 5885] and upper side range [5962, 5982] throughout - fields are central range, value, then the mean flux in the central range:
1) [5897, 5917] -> 1.67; 13.2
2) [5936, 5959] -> 1.05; 13.2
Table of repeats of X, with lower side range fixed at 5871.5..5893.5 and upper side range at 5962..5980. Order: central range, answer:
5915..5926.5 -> 0.03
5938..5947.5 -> 0.07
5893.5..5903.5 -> 0.10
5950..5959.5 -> -0.06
